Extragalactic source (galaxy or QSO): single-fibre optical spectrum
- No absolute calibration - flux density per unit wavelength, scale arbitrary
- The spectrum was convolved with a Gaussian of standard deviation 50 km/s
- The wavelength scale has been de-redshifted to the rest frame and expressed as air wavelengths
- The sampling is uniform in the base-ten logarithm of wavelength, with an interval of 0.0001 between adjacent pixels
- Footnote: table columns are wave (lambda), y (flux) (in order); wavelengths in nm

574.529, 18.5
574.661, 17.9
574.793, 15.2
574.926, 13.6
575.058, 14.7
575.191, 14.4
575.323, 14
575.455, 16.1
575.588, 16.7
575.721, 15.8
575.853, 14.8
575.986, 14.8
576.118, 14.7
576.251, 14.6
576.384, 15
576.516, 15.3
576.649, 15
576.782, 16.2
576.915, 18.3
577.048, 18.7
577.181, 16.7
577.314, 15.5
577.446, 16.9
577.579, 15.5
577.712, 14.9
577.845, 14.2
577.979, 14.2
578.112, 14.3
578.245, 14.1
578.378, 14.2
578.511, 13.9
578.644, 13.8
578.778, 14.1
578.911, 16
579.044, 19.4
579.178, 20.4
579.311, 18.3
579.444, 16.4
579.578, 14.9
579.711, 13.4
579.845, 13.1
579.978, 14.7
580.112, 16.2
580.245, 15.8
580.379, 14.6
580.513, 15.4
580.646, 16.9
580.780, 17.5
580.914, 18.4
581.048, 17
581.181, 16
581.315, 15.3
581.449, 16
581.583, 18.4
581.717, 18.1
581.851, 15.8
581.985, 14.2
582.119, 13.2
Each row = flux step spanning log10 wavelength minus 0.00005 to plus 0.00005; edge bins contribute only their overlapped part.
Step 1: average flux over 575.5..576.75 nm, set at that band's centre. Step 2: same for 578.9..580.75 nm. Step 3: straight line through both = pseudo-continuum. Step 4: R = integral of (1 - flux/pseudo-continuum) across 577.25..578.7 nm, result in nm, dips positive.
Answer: 0.09 nm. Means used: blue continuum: 15.2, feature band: 14.7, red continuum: 16.1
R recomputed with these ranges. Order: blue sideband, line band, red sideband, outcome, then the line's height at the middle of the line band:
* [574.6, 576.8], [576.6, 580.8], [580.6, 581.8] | 0.12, 16.2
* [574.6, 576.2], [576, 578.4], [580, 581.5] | 0.01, 15.6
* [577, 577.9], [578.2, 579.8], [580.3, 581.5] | 0.04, 16.2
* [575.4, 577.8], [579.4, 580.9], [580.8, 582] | 0.10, 16.5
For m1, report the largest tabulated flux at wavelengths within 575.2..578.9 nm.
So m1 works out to 18.7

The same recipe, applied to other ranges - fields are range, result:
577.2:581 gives 20.4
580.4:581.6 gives 18.4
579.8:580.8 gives 17.5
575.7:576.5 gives 15.8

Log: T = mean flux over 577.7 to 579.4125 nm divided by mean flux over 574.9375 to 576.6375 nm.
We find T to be 1.04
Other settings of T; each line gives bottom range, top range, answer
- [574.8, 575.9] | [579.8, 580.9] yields 1.05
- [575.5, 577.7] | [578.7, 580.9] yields 1.01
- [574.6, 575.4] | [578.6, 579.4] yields 1.14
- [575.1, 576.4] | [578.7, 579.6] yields 1.14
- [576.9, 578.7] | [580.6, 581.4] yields 1.10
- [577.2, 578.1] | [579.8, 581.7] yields 1.06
